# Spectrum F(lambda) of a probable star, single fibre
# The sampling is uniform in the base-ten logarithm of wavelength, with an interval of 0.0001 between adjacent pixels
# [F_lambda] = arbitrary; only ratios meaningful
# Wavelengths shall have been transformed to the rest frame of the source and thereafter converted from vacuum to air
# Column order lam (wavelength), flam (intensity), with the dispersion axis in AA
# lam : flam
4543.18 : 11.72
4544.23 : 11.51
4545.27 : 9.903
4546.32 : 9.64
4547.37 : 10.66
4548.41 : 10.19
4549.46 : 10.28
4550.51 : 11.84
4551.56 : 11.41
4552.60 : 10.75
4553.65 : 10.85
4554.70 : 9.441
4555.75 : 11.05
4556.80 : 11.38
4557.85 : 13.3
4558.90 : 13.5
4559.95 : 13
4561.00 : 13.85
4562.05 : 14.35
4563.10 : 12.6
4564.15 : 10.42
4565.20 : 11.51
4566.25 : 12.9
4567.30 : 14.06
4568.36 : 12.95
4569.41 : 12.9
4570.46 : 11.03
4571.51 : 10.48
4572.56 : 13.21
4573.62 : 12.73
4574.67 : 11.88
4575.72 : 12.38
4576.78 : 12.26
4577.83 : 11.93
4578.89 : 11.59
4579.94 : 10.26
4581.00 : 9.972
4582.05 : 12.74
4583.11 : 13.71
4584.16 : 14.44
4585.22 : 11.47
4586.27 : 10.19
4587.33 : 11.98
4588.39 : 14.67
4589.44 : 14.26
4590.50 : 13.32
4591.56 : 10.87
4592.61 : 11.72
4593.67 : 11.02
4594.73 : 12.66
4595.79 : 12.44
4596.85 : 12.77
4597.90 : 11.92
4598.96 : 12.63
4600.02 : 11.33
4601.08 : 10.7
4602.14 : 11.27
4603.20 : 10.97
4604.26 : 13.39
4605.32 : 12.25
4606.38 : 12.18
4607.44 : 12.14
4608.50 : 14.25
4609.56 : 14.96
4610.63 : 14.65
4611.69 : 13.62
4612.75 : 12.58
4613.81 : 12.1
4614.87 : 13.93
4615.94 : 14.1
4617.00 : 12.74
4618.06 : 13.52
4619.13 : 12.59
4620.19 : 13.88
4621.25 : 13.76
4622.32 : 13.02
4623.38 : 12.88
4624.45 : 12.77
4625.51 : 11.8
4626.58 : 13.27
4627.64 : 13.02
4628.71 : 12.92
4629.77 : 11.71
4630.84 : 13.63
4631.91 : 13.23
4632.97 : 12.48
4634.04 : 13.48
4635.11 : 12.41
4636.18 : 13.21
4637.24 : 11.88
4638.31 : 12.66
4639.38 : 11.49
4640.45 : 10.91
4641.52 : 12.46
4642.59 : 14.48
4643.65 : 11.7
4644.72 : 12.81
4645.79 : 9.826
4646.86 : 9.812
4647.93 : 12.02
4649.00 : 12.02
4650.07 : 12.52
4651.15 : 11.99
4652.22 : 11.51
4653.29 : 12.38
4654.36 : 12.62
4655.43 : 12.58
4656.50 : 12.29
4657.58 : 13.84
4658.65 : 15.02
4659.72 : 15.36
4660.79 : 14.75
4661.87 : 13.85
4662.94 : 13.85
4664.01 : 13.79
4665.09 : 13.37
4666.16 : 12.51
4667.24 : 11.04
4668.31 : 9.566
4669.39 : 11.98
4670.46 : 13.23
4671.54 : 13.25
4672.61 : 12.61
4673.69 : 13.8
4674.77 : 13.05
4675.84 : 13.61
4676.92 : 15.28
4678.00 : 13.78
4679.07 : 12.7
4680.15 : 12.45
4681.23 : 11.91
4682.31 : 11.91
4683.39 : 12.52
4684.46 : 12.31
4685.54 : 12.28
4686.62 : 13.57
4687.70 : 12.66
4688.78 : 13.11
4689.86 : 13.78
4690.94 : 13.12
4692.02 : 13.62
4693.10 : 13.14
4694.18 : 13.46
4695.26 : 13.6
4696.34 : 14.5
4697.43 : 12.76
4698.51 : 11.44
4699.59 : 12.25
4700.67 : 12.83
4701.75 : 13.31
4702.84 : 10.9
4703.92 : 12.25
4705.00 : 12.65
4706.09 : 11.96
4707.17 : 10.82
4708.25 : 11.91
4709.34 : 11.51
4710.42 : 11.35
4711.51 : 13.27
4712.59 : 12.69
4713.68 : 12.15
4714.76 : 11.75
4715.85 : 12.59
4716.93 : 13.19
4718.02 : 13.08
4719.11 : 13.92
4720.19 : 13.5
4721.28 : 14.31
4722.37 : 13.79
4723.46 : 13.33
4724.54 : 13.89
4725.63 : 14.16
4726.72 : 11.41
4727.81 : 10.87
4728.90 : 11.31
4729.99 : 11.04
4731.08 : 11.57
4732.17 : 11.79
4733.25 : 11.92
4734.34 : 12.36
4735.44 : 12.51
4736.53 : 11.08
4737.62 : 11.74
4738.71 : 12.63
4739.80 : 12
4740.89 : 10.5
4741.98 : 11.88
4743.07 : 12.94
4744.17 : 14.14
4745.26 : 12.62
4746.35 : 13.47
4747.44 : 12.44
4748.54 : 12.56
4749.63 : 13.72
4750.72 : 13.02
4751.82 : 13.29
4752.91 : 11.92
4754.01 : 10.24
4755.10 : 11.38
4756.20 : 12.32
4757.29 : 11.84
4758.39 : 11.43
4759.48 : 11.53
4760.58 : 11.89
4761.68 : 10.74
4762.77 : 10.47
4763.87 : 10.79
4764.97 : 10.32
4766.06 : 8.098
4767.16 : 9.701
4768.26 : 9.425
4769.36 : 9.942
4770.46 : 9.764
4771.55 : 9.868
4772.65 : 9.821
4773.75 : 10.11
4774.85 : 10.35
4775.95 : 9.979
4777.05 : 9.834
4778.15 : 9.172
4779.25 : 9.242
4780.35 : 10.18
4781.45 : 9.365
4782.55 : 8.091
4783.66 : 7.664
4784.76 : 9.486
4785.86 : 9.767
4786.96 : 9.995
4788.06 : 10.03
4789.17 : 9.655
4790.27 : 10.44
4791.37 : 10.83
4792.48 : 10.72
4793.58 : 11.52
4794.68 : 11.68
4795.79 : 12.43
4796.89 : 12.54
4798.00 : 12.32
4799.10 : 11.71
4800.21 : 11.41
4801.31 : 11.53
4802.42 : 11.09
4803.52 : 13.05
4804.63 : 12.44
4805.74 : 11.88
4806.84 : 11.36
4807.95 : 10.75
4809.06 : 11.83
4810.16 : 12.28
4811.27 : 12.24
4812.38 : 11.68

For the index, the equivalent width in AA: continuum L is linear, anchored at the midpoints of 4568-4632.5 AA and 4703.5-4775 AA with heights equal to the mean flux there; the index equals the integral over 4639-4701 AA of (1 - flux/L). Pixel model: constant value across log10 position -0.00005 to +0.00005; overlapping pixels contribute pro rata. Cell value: -2.9 AA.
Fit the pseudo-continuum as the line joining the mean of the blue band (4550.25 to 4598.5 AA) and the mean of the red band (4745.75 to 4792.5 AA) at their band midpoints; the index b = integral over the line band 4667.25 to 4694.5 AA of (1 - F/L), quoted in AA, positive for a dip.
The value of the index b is -3.78 AA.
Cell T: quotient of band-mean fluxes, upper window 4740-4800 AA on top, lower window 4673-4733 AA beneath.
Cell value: 0.86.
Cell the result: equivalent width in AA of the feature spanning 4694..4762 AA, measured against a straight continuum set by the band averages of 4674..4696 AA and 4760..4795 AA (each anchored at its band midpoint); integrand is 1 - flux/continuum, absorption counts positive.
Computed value -4.4 AA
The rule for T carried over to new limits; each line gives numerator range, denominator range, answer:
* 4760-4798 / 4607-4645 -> 0.78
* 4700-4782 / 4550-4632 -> 0.94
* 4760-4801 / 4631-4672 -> 0.81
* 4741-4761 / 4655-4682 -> 0.94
